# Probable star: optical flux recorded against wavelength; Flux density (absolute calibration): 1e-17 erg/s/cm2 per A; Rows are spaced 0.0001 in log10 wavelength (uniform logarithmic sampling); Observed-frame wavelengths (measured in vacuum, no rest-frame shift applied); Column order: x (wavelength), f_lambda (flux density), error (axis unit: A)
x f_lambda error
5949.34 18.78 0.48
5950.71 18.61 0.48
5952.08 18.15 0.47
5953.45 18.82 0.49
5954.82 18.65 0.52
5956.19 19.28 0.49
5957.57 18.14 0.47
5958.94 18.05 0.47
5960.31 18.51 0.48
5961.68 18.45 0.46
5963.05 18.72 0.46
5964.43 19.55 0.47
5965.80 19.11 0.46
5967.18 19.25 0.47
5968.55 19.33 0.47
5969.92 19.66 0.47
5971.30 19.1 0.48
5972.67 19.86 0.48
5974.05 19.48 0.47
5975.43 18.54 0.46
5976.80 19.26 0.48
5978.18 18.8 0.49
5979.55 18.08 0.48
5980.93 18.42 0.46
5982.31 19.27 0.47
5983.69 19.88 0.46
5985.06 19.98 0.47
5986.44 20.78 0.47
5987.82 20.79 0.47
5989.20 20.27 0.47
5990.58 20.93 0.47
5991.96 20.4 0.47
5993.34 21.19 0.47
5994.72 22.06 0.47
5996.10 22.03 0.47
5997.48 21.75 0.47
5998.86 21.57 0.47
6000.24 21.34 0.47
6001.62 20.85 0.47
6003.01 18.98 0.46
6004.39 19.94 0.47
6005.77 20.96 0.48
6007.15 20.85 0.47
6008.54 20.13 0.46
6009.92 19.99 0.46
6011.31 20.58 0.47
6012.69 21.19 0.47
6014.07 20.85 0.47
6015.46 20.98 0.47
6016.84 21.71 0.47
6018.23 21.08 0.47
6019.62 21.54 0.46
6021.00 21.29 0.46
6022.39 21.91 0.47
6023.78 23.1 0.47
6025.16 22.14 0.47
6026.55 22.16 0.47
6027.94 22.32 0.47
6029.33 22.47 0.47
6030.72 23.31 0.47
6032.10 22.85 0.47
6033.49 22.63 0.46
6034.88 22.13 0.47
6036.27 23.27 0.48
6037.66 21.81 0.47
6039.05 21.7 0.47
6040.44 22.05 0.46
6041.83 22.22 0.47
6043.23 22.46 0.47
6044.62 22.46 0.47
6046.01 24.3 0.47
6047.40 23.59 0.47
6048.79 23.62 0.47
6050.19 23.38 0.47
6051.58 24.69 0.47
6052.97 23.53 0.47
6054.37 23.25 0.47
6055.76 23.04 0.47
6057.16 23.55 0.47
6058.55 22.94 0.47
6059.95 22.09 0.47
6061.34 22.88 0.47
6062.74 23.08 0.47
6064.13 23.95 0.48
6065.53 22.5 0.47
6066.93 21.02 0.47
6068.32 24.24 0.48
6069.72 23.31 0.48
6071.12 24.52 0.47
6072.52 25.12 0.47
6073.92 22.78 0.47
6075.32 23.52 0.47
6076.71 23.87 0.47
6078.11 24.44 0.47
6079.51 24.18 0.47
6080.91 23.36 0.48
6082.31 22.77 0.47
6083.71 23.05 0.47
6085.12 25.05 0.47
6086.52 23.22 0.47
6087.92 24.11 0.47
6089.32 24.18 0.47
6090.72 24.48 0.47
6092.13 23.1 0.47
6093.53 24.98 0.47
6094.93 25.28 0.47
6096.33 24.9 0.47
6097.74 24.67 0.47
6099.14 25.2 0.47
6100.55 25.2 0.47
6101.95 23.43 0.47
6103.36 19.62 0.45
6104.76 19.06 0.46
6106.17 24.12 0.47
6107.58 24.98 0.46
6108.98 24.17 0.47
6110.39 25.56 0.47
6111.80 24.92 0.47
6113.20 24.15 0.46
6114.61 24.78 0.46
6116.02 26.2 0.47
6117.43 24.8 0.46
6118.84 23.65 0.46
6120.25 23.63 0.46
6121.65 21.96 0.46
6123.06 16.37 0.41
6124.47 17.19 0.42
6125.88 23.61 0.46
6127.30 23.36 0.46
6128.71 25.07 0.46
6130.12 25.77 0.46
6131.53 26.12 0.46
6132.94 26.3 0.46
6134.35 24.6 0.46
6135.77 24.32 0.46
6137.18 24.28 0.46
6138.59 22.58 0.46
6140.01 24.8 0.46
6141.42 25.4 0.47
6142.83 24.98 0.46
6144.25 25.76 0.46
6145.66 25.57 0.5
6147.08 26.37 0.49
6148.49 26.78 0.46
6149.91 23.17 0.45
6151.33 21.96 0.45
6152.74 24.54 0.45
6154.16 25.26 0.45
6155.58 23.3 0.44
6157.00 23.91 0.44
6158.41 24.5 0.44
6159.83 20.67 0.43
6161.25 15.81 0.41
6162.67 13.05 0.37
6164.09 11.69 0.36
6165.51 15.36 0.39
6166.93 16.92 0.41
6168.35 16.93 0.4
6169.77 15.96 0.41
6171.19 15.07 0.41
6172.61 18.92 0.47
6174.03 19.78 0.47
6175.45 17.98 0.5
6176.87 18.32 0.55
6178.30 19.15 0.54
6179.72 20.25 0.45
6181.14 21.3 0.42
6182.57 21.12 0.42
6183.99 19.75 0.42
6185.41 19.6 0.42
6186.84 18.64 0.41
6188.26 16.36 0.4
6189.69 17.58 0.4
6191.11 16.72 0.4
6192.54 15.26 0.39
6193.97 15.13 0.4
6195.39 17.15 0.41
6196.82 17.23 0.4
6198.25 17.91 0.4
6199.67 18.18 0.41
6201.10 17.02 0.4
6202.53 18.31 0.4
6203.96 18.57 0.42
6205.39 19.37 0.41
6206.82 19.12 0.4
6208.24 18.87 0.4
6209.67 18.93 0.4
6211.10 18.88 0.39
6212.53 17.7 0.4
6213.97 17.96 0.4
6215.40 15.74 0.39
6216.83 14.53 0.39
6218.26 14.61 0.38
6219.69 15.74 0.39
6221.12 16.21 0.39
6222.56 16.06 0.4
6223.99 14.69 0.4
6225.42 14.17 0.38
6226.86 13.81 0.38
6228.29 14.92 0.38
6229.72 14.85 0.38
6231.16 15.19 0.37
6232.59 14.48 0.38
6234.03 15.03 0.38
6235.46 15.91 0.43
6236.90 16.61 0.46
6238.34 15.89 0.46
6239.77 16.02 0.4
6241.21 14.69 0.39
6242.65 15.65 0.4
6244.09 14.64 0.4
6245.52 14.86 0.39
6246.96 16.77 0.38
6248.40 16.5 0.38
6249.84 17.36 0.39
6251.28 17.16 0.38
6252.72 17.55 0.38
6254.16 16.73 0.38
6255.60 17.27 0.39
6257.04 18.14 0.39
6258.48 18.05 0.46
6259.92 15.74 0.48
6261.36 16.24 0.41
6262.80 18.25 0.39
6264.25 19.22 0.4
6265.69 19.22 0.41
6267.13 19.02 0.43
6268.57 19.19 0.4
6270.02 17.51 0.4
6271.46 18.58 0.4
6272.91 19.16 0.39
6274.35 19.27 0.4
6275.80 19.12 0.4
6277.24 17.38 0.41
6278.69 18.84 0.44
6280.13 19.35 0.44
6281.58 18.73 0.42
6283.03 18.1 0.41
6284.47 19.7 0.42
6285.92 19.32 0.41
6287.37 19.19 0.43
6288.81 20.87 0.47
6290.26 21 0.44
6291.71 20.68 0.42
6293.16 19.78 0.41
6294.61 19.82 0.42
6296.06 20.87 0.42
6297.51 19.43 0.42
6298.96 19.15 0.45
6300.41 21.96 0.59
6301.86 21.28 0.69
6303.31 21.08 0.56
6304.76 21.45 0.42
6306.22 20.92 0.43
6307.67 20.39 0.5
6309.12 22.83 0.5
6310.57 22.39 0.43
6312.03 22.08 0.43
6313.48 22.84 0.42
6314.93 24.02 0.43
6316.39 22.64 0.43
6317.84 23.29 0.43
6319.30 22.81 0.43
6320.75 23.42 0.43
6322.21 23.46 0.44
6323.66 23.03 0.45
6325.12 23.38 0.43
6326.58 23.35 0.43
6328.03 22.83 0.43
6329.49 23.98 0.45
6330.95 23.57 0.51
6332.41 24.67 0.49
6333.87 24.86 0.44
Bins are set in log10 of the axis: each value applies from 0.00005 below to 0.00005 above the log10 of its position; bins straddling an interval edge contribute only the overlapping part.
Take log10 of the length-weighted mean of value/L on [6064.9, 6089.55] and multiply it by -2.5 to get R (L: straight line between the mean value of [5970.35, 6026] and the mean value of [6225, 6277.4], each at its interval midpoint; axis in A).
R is -0.22 mag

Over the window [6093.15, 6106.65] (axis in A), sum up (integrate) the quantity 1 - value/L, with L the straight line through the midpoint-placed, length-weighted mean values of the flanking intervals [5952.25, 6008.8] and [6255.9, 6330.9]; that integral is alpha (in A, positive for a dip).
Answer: -2.41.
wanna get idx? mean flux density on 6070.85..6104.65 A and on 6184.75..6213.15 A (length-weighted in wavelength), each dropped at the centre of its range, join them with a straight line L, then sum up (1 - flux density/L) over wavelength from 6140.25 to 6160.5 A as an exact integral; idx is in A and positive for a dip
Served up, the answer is -3.9 A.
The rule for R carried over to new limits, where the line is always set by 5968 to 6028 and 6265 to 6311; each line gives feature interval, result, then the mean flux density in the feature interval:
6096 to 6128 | -0.149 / 23.3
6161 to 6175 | 0.250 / 16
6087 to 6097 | -0.199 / 24.4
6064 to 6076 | -0.150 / 23.4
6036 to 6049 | -0.113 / 22.7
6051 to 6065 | -0.143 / 23.3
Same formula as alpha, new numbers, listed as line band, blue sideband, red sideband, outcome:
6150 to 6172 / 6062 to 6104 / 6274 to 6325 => 3.5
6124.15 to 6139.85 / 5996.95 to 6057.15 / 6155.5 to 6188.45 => -3.8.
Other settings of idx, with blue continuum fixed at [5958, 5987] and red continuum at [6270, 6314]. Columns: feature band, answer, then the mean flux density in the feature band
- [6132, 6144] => -3.1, 24.7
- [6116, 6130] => -2.1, 22.5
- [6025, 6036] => -1.8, 22.5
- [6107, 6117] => -2.8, 25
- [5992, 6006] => -1.3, 21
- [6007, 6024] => -1.6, 21.1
